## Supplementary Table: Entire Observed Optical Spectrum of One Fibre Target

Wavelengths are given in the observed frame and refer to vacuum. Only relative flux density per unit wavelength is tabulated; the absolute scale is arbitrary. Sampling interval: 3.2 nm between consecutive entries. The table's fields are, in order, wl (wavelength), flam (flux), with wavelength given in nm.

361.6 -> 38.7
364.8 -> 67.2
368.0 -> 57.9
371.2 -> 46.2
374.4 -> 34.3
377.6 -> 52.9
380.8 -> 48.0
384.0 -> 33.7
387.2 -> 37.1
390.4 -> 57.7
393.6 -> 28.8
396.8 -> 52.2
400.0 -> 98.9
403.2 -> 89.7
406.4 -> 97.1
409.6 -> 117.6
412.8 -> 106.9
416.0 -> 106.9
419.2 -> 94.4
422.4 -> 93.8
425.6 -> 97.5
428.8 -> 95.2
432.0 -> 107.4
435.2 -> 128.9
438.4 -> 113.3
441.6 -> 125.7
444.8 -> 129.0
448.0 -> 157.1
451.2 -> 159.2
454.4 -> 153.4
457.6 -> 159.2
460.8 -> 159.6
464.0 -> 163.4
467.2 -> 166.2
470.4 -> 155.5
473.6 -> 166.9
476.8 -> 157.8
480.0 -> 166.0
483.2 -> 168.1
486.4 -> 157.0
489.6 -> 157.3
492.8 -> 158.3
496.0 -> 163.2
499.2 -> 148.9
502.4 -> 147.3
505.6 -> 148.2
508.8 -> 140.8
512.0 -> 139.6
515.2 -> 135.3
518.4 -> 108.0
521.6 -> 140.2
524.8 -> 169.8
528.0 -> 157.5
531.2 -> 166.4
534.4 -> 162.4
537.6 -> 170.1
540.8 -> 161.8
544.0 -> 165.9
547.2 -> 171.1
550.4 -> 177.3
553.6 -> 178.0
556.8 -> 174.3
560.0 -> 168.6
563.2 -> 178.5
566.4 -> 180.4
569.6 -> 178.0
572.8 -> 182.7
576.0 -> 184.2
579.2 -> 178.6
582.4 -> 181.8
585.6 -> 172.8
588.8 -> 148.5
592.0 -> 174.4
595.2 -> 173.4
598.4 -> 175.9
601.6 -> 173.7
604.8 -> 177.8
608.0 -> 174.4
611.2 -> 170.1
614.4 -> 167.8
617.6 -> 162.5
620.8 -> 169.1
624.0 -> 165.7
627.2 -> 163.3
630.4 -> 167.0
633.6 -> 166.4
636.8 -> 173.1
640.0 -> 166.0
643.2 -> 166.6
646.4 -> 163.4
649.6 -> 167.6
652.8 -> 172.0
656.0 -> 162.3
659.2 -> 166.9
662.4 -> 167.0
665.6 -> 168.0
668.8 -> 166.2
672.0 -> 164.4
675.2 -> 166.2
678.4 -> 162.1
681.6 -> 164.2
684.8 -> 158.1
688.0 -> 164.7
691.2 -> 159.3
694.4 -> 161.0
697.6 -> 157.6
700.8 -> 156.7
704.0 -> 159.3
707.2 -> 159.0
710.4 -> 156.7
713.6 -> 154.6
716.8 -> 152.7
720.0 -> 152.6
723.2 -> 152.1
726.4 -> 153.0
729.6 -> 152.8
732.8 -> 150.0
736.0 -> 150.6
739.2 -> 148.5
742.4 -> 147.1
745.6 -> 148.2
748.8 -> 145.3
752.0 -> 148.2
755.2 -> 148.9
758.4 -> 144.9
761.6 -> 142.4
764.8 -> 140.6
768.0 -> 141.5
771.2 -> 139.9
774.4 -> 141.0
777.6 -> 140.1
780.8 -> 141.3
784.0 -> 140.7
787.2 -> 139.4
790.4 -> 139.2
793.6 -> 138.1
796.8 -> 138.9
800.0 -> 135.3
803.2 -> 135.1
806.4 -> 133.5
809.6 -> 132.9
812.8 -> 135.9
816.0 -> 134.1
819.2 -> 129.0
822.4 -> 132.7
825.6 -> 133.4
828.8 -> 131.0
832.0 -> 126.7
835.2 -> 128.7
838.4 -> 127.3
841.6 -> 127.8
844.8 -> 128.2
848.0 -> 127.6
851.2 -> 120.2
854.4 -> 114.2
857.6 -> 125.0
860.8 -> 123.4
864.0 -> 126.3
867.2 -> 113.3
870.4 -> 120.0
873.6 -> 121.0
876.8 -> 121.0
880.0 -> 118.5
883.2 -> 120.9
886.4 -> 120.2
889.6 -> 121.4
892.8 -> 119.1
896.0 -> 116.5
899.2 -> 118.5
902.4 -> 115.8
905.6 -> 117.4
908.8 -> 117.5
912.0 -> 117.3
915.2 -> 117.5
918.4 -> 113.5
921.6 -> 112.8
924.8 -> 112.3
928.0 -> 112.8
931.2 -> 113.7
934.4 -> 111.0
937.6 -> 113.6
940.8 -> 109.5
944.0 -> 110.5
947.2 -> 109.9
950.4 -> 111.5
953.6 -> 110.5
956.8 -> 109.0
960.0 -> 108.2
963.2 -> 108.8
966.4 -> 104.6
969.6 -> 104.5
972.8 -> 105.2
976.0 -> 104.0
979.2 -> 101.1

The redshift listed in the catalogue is 0.00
